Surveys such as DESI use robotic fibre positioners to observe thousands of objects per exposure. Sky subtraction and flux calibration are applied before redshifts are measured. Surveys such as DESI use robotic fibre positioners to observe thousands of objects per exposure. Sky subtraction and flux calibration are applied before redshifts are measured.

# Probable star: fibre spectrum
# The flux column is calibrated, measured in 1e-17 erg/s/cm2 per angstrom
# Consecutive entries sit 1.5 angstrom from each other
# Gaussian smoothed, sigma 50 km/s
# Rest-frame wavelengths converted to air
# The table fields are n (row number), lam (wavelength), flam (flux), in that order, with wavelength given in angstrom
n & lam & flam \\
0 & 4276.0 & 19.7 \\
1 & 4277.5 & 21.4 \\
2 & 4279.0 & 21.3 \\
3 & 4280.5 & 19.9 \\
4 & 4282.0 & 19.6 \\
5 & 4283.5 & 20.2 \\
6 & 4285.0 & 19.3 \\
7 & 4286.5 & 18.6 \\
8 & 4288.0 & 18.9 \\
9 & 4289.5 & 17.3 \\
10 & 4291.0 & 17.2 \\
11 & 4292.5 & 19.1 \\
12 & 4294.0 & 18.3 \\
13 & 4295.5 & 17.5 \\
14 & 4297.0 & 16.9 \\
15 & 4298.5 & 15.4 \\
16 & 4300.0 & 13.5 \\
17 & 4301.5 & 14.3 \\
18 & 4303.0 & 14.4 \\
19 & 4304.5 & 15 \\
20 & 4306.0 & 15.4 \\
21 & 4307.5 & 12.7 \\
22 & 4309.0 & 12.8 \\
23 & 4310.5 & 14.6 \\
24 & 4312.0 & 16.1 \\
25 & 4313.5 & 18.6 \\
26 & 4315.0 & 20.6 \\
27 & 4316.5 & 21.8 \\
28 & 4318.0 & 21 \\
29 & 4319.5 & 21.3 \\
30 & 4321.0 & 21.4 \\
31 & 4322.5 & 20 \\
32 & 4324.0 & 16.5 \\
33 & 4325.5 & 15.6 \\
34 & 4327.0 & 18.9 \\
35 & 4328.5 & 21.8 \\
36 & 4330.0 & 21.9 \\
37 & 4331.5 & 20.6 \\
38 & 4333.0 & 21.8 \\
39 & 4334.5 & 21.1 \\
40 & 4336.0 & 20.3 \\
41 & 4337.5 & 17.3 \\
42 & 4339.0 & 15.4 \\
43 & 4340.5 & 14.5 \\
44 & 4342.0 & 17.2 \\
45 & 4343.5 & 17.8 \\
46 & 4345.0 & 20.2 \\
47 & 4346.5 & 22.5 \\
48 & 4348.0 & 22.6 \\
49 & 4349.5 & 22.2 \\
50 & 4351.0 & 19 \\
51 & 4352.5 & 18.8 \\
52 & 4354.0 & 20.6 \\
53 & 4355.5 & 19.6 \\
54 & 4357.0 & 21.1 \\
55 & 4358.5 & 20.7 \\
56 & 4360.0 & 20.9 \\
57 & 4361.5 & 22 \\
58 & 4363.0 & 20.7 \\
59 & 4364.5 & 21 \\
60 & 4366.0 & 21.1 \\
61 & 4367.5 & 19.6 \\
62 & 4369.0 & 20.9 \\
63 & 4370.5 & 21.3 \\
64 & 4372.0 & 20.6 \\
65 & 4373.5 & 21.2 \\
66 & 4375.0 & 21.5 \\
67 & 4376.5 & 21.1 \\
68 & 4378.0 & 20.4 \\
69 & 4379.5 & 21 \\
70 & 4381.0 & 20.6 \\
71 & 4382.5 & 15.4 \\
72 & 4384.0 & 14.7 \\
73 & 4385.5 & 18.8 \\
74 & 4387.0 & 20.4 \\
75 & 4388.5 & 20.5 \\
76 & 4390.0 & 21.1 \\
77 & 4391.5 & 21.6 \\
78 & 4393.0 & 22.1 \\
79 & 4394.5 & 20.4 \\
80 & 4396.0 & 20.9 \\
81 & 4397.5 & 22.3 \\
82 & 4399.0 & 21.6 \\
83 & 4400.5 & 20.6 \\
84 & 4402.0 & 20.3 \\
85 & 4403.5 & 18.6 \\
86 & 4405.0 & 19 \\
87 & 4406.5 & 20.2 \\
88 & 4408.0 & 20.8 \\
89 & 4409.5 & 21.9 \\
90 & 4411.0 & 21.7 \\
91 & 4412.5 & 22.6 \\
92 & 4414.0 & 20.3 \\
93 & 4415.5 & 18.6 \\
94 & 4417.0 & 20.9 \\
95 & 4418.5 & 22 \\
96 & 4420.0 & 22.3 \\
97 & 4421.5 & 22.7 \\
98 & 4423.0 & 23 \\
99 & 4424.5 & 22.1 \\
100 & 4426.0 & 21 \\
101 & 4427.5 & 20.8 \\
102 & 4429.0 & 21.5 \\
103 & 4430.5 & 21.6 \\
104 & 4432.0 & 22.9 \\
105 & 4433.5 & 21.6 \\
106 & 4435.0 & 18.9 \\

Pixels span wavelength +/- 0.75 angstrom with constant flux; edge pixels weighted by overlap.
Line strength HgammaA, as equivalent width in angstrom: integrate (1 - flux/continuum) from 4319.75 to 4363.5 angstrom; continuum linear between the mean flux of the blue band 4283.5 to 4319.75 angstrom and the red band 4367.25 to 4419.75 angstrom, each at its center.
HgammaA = -2.82 angstrom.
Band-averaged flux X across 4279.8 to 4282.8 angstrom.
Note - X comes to 19.8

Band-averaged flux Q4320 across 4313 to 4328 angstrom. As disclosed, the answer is 19.6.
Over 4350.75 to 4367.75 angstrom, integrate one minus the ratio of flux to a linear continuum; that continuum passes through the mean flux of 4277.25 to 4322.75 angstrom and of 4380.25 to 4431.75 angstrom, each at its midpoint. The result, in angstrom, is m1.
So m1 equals -0.9 angstrom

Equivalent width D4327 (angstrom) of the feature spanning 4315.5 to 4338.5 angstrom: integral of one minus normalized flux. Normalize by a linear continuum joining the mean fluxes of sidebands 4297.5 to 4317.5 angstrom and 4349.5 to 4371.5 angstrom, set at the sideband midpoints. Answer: -3.2 angstrom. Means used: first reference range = 15.9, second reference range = 20.6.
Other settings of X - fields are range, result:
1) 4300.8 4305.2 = 14.6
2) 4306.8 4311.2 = 13.4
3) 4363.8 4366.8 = 21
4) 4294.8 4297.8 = 17.2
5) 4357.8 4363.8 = 21.1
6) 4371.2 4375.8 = 21.1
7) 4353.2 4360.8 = 20.6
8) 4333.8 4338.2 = 19.6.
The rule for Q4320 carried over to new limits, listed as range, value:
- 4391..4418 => 20.8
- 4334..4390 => 19.9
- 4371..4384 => 19.9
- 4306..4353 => 18.9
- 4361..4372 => 20.9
